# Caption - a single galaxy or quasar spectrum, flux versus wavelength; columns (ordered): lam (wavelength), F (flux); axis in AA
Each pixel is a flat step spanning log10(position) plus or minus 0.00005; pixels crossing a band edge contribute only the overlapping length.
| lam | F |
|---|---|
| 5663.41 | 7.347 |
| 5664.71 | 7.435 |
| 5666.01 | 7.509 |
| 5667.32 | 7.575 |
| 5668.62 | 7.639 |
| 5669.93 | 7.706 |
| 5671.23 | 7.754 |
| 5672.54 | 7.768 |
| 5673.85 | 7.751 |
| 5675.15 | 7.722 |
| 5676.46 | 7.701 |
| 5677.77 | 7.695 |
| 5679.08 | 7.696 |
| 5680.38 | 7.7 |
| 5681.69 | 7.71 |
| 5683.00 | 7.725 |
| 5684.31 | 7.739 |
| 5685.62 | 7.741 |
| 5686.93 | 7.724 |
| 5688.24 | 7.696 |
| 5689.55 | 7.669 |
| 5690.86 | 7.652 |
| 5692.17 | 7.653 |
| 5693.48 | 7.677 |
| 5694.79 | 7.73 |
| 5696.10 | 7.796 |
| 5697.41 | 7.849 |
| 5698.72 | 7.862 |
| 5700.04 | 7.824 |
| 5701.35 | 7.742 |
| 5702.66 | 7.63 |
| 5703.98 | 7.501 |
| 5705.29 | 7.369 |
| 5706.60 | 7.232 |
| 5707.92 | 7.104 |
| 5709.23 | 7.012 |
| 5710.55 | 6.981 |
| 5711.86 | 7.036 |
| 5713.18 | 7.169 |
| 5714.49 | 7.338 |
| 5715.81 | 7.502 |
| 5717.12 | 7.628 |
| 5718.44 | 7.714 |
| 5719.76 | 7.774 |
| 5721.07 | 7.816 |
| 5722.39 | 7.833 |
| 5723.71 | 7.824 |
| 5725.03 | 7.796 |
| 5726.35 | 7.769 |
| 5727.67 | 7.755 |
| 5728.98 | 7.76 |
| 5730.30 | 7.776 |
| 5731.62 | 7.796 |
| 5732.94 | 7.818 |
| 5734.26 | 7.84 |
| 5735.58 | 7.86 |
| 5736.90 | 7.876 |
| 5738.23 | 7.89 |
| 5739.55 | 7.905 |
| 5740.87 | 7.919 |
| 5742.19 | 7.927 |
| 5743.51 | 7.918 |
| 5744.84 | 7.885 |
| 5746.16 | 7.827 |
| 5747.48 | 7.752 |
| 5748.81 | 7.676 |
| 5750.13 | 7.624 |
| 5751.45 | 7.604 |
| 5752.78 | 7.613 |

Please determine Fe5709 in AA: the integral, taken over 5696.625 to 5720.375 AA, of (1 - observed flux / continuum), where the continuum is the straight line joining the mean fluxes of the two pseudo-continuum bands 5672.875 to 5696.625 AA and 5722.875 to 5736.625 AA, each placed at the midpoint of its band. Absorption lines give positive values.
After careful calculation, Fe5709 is 0.9 AA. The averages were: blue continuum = 7.71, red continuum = 7.8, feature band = 7.46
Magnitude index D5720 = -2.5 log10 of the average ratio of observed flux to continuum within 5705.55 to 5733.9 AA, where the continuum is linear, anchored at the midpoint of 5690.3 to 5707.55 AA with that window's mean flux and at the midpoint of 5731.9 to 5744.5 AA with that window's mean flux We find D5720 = 0.03 mag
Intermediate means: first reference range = 7.65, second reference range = 7.88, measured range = 7.55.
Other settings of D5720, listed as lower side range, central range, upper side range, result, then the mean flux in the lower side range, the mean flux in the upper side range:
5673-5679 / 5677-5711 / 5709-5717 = -0.020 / 7.71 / 7.22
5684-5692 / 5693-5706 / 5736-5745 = 0.006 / 7.7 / 7.9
